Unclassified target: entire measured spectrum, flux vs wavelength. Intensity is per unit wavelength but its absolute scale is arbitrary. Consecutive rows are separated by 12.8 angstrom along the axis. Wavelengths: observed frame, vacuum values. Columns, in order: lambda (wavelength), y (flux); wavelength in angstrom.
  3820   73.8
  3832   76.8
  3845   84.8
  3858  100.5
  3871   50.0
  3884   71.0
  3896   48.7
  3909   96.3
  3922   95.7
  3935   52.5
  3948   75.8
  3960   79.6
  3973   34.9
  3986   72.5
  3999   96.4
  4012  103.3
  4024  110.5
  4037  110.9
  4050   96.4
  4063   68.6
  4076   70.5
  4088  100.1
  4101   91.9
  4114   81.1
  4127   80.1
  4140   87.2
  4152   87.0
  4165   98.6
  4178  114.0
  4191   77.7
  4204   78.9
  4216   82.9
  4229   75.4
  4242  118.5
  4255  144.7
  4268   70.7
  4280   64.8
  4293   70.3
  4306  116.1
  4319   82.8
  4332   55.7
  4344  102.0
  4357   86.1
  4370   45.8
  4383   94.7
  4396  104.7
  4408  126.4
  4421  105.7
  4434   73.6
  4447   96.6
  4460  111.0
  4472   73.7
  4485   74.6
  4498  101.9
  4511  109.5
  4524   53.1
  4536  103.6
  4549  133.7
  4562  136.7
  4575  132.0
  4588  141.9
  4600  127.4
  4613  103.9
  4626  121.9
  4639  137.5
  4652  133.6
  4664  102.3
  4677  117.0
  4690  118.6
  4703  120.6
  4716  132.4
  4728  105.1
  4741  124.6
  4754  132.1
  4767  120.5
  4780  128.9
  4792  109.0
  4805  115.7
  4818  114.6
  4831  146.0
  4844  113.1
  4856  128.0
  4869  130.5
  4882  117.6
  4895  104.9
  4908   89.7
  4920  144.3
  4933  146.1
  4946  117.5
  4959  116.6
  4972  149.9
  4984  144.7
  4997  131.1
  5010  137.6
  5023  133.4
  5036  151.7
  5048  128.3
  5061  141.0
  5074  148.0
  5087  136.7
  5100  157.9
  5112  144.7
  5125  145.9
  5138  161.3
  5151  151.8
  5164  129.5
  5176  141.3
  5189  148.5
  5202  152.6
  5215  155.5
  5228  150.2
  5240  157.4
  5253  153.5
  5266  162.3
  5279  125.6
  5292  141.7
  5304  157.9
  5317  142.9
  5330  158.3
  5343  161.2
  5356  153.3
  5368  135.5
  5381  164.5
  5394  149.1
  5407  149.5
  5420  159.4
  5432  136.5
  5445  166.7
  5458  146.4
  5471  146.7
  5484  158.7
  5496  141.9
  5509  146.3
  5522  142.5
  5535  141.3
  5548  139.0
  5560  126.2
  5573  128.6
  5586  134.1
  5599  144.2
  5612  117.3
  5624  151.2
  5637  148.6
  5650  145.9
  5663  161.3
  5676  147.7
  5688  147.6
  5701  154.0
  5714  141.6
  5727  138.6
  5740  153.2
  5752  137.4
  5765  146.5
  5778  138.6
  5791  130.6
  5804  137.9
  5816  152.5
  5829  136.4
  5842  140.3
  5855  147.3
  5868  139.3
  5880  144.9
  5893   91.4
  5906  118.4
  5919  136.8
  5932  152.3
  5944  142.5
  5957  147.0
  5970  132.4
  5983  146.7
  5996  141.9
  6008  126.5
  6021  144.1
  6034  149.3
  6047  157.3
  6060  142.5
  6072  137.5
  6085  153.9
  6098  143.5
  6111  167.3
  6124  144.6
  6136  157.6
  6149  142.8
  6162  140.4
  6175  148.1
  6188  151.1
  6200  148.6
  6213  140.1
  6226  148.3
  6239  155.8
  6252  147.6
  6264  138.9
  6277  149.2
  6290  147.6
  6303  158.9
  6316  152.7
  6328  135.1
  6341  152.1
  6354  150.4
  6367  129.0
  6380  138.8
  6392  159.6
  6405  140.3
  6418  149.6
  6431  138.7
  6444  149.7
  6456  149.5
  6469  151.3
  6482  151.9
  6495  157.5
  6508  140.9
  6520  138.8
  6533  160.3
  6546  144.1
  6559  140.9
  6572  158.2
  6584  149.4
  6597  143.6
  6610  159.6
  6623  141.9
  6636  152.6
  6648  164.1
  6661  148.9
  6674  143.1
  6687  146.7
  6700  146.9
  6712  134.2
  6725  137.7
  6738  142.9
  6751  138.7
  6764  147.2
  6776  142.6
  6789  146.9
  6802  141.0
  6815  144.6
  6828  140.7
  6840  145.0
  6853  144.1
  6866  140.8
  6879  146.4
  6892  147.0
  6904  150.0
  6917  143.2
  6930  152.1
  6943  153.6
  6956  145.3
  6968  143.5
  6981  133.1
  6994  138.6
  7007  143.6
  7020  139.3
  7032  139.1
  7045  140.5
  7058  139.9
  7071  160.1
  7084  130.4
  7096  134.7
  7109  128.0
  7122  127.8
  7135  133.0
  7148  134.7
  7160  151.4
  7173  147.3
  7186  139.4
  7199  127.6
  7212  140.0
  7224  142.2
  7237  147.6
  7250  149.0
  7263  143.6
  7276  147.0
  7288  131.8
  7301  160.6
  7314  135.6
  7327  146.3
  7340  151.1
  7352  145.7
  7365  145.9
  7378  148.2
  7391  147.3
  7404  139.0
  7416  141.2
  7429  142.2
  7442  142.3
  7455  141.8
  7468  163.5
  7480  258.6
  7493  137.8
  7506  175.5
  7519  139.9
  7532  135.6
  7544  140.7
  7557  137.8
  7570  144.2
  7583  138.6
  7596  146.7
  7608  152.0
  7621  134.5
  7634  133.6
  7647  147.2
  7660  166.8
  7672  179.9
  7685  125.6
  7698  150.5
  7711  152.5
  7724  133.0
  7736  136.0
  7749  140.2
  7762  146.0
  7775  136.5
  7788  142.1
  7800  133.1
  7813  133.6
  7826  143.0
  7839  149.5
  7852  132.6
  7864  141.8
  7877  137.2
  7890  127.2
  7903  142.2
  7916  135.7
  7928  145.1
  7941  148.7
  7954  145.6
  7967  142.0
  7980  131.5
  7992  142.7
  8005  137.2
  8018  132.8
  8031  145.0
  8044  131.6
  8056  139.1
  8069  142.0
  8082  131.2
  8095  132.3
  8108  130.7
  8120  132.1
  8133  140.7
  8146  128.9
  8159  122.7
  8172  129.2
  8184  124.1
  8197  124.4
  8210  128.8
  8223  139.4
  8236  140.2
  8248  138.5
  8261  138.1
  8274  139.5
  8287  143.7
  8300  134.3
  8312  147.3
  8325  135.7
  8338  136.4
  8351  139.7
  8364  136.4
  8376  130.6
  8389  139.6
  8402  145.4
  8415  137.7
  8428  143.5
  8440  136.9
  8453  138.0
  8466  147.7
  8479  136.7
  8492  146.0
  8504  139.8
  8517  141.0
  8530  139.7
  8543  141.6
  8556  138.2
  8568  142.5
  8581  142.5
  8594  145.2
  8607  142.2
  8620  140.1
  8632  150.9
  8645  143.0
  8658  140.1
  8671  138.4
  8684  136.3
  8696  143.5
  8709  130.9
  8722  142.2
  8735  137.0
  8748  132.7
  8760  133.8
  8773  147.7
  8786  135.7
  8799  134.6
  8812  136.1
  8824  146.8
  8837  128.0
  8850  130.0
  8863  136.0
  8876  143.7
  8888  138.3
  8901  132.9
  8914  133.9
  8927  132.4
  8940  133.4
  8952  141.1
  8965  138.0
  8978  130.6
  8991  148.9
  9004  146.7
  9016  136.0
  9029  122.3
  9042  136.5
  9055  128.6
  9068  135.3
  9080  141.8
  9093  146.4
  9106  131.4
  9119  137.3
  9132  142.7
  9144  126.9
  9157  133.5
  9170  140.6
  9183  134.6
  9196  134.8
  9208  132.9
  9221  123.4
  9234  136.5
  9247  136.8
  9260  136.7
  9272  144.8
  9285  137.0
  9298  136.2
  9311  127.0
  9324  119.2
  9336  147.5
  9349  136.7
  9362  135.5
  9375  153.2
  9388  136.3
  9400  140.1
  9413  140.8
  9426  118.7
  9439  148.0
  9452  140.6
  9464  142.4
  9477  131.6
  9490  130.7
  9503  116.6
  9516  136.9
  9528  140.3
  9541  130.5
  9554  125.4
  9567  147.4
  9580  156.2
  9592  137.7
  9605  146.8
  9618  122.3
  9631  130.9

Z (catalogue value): 0.139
